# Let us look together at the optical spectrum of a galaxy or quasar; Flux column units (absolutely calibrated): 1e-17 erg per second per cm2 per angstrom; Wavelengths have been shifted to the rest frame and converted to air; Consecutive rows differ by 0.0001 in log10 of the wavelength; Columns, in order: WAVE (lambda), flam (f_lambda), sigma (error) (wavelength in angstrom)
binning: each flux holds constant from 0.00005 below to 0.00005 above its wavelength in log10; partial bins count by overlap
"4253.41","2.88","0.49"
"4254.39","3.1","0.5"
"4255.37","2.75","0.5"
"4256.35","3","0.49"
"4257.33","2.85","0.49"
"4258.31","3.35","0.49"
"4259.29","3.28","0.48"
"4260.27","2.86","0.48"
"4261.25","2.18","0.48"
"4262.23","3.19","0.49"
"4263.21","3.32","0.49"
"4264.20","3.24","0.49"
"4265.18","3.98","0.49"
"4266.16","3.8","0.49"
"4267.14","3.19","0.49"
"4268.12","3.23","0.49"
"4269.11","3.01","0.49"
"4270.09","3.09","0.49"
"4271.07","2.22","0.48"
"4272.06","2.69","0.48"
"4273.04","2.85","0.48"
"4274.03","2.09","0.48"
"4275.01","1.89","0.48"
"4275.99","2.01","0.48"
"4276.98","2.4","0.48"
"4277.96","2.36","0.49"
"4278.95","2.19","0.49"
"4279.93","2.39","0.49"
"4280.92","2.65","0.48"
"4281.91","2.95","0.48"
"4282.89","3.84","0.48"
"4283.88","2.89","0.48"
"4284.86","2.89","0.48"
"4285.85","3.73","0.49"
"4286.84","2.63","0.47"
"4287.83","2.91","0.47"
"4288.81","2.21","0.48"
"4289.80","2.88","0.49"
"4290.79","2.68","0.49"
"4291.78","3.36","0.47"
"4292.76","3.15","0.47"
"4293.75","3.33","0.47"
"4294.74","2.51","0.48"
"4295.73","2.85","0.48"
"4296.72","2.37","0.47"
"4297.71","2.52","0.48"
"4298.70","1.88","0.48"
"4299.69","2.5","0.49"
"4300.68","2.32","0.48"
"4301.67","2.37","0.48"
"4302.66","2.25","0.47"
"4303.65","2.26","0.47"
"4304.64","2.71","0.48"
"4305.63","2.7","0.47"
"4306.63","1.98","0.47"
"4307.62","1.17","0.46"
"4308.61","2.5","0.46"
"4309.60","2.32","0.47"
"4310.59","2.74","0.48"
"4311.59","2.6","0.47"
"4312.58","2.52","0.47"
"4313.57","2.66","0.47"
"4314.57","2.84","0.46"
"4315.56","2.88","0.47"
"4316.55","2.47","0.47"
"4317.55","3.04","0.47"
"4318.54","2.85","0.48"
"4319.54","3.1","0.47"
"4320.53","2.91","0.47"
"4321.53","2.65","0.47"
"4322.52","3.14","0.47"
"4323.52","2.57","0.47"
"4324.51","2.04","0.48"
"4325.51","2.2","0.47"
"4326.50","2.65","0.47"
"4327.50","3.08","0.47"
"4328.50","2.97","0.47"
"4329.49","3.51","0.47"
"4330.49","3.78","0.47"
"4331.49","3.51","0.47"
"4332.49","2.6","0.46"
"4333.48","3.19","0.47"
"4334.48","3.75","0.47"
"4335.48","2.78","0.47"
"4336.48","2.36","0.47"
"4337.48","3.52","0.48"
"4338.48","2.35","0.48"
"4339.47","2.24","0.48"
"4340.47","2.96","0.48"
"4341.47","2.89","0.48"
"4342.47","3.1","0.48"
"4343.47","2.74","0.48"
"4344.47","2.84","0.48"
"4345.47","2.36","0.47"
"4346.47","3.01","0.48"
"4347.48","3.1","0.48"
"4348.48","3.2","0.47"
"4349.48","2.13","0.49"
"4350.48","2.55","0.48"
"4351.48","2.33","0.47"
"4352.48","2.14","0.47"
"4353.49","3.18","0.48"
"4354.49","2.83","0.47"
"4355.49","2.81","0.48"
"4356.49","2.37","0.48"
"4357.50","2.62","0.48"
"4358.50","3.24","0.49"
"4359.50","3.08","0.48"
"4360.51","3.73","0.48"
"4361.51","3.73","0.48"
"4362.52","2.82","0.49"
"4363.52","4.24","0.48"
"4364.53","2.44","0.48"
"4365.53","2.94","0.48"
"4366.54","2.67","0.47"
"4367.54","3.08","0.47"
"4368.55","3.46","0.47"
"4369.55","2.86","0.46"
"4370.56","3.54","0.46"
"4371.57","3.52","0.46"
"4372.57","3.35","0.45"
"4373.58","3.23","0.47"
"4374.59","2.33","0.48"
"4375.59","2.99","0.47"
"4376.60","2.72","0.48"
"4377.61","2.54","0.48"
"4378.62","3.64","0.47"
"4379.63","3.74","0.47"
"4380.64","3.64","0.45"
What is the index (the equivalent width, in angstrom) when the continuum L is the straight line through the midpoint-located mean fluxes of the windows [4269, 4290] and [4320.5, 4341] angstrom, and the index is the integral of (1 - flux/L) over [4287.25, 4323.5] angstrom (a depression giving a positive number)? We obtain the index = 2.1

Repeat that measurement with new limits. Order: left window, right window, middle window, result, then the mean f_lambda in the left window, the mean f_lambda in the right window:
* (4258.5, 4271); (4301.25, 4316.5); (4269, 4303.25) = 1.92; 3.17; 2.44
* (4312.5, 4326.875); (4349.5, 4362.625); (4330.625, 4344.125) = -0.81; 2.71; 2.85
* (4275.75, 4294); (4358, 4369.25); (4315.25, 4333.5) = 0.75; 2.82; 3.22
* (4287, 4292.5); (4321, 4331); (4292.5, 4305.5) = 1.35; 2.82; 2.86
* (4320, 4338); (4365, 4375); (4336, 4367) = 1.85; 2.96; 3.1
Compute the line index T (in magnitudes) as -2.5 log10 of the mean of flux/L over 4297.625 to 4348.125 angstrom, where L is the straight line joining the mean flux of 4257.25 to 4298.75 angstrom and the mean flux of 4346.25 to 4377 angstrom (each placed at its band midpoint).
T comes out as 0.08 mag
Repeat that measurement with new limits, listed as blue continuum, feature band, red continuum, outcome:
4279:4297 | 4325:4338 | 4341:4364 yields -0.06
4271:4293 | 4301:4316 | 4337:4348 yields 0.14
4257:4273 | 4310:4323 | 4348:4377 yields 0.09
